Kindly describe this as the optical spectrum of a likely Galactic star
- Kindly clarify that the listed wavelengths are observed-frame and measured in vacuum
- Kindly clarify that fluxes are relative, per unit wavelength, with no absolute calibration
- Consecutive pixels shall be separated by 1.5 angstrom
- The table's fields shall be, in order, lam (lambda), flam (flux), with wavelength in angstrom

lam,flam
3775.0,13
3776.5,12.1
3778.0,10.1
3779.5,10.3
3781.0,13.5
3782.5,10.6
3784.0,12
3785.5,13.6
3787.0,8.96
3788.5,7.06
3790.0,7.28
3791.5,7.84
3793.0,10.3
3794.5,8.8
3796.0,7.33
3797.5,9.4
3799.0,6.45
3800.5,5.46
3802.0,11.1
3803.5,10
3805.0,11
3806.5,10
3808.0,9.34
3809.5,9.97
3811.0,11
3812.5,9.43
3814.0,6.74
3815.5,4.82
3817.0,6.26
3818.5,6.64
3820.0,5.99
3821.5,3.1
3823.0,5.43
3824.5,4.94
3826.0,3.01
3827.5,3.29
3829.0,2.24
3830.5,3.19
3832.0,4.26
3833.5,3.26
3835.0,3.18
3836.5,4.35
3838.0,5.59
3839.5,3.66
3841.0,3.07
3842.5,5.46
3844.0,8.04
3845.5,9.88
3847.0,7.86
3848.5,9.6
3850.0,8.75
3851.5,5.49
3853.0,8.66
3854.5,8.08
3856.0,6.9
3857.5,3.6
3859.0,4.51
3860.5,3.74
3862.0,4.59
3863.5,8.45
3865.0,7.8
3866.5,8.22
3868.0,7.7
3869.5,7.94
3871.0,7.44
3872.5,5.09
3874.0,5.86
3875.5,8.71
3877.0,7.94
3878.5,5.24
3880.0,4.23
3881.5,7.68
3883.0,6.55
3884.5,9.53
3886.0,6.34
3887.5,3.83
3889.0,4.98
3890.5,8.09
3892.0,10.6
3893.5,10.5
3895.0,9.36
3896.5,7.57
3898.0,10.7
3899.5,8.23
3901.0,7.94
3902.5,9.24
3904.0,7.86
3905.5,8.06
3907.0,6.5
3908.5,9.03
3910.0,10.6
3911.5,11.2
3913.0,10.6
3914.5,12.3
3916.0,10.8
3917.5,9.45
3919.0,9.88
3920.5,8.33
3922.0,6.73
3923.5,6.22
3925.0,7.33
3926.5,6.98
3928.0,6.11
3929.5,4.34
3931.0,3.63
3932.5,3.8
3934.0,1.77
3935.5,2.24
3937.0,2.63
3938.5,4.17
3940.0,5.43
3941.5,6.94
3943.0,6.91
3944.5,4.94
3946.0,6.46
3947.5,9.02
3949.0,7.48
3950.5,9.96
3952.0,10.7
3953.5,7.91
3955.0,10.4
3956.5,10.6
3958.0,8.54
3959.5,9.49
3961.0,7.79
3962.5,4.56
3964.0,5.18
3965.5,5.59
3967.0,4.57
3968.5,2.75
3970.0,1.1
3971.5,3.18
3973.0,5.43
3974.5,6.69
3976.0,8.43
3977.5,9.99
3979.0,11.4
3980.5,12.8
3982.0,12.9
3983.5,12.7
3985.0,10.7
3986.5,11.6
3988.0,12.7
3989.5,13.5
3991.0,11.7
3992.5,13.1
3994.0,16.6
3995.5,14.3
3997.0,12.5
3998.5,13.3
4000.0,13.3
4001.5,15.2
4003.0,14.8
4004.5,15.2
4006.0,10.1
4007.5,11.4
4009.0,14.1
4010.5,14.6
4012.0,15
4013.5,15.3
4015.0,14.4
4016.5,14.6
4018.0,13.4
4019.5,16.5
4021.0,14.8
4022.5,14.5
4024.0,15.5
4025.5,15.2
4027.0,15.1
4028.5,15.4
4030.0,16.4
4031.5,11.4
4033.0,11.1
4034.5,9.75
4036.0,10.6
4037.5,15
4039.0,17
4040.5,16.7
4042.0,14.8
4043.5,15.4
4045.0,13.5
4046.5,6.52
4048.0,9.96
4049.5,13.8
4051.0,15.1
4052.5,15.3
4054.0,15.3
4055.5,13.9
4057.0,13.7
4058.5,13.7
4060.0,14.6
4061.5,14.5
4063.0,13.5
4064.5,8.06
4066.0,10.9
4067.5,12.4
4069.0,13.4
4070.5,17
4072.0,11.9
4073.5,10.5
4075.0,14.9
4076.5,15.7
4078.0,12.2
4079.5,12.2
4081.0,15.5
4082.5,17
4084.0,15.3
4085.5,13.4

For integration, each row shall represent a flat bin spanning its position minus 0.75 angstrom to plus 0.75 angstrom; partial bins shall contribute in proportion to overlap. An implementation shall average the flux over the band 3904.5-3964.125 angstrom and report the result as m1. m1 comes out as 7.4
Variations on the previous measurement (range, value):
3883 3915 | 8.64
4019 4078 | 13.6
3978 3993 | 12.3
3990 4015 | 13.8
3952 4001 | 9.59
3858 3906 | 7.31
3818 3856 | 5.5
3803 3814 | 9.88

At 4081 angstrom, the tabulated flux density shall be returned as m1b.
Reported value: 15.5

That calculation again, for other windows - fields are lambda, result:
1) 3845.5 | 9.88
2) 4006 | 10.1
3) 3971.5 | 3.18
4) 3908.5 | 9.03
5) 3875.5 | 8.71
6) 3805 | 11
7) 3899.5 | 8.23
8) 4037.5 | 15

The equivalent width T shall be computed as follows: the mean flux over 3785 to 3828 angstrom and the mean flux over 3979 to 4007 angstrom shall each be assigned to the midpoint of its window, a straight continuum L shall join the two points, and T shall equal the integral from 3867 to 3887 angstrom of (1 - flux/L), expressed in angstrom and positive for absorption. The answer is 5.8 angstrom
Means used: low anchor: 7.73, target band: 6.92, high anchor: 13.1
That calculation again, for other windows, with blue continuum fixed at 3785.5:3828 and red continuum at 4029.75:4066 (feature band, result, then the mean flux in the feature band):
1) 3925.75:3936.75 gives 6.75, 4.06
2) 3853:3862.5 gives 3.55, 5.52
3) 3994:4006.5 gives -1.77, 13.8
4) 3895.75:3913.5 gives 1.77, 8.94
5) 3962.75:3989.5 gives 7.94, 8.19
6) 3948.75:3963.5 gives 3.15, 8.73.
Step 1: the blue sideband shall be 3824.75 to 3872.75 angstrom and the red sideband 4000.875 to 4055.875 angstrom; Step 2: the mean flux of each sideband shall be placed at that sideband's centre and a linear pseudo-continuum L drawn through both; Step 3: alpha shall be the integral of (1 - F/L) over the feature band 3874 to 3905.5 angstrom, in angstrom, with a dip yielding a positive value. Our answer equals 0.0 angstrom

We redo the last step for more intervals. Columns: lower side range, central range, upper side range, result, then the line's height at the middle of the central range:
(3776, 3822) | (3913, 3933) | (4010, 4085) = 6.7 angstrom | 11.4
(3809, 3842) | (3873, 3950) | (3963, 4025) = 9.3 angstrom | 8.42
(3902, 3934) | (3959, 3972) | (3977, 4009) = 7.2 angstrom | 11.1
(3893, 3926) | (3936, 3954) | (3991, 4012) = 6.8 angstrom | 10.8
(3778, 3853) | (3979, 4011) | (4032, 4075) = -3.8 angstrom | 11.7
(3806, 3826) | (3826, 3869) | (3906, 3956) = 7.9 angstrom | 7.1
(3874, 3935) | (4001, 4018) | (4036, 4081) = -3.5 angstrom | 11.6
